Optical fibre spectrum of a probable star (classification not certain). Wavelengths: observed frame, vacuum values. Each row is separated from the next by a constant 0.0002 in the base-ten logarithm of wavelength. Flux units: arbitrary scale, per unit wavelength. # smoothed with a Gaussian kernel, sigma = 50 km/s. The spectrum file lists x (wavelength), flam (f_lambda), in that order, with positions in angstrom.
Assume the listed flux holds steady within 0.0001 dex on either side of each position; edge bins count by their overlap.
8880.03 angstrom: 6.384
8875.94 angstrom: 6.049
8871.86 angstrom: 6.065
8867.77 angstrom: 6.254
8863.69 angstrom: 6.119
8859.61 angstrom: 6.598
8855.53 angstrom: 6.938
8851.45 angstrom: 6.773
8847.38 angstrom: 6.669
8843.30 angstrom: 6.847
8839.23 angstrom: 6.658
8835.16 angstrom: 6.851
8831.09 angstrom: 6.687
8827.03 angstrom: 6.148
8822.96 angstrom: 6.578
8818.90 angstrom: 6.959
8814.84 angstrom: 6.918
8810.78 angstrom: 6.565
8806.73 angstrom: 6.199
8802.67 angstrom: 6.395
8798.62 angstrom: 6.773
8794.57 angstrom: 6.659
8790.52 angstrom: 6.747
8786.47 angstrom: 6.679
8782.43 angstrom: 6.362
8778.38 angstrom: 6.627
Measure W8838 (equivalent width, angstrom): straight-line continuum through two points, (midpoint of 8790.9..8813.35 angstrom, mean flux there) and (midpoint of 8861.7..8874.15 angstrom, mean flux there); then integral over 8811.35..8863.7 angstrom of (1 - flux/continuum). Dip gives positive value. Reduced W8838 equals -2.99 angstrom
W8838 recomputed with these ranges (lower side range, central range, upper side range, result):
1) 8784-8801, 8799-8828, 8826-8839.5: 0.39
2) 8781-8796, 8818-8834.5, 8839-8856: 0.32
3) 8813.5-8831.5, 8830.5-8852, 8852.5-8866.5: -0.50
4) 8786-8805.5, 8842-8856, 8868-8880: -1.10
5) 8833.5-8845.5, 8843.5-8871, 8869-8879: -0.52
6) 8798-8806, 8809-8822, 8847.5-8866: -0.56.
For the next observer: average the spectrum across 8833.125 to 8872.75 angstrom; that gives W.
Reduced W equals 6.59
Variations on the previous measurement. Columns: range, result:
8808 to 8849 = 6.68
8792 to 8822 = 6.64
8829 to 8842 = 6.74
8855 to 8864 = 6.57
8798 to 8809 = 6.42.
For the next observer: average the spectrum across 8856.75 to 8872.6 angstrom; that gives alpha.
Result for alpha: 6.31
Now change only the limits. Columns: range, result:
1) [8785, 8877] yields 6.58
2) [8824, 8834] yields 6.47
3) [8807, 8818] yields 6.68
